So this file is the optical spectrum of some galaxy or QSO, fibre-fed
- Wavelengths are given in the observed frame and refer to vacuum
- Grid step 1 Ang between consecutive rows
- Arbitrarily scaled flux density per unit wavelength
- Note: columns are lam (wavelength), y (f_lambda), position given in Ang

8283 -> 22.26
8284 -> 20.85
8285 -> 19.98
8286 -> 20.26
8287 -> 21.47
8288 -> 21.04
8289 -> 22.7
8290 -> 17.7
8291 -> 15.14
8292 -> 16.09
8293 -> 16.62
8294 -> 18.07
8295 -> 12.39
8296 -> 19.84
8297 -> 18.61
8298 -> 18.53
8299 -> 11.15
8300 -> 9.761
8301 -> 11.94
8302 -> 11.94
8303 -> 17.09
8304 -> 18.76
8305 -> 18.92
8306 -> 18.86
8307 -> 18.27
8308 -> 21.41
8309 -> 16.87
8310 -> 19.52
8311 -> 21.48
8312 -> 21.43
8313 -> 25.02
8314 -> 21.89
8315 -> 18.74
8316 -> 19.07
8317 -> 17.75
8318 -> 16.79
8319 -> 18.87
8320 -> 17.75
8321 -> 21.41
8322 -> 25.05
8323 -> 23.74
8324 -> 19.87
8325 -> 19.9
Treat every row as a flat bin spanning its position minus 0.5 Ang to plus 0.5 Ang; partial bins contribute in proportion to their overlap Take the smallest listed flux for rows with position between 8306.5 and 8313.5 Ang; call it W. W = 16.87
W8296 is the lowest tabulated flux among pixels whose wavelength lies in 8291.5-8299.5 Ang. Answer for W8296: 11.15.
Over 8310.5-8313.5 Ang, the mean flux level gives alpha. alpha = 22.6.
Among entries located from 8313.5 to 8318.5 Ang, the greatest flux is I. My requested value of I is 21.89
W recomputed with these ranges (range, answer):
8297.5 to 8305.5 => 9.761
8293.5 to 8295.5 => 12.39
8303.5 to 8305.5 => 18.76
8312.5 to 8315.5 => 18.74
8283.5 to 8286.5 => 19.98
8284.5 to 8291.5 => 15.14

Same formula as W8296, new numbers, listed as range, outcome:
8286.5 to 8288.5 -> 21.04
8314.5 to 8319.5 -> 16.79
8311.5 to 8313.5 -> 21.43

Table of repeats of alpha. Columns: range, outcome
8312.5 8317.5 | 20.5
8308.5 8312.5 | 19.8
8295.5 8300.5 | 15.6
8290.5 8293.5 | 16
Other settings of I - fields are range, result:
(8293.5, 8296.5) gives 19.84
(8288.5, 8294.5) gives 22.7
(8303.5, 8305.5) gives 18.92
